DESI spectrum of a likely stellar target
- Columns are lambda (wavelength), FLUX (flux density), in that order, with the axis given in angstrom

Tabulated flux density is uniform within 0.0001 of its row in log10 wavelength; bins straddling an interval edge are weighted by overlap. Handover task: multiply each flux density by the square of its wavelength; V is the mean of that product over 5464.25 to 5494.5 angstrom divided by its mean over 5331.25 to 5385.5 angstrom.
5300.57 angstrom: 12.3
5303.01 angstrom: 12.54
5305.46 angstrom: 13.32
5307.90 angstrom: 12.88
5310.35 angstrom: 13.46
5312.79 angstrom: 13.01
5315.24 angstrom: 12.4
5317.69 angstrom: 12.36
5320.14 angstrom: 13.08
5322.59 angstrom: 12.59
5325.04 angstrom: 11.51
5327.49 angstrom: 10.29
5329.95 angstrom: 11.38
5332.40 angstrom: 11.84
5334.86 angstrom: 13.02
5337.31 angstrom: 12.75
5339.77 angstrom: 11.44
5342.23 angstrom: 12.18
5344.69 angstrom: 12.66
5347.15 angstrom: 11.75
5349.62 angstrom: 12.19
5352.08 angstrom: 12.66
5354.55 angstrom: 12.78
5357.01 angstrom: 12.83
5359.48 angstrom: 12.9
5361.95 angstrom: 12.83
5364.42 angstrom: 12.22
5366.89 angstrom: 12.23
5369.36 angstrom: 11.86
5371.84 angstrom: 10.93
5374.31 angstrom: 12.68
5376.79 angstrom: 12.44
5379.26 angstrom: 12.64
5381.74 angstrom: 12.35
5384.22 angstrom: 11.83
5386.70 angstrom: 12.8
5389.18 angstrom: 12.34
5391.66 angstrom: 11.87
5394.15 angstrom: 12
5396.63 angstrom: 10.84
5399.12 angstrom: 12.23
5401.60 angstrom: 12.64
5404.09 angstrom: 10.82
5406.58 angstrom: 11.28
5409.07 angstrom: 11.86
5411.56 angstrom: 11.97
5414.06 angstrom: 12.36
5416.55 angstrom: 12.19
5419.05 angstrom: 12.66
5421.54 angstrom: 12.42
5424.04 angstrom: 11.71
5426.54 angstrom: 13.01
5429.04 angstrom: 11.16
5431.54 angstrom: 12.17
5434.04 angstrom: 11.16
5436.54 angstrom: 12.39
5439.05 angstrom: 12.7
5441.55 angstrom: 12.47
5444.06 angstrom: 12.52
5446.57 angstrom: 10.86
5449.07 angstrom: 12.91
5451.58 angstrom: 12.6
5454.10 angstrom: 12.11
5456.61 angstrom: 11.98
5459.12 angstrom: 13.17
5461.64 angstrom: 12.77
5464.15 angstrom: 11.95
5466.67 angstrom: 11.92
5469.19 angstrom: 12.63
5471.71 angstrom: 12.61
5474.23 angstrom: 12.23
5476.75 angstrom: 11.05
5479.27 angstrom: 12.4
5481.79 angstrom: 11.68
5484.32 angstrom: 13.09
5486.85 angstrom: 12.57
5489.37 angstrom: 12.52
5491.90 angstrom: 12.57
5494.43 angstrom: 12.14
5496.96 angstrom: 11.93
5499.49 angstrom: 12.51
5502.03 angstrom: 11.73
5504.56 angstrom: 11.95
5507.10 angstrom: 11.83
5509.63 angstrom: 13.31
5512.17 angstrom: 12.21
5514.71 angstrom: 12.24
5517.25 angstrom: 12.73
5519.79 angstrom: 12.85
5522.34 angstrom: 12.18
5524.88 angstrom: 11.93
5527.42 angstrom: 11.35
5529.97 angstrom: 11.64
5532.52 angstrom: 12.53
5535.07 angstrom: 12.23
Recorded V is 1.04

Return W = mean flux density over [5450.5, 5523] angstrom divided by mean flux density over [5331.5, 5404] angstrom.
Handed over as 1.0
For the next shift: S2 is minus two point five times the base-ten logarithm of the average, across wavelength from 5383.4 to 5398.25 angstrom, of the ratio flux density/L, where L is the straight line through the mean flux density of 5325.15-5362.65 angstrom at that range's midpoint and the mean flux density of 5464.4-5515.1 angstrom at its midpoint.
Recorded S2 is 0.02 mag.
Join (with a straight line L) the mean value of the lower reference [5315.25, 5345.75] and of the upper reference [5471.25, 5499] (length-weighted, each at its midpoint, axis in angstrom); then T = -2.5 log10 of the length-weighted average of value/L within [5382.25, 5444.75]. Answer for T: 0.012 mag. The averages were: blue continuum 12.1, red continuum 12.3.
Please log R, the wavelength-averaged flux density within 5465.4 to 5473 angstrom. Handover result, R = 12.4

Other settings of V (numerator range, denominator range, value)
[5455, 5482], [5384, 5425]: 1.04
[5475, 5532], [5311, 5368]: 1.05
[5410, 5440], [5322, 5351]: 1.05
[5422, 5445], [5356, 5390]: 1.01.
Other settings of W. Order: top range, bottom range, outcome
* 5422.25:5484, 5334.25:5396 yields 0.99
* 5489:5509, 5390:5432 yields 1.02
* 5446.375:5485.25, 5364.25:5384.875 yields 1.01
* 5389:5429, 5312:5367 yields 0.97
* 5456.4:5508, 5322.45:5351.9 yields 1.02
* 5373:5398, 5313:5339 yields 1.00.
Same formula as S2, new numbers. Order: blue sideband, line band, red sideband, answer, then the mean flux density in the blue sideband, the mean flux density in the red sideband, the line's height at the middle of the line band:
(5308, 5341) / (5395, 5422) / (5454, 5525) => 0.033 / 12.3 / 12.3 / 12.3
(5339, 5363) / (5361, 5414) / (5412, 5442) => 0.025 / 12.4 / 12.2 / 12.3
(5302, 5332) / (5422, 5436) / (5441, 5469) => 0.037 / 12.4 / 12.3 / 12.3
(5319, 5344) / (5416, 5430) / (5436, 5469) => 0.005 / 12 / 12.3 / 12.3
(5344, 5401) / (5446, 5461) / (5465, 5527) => -0.008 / 12.3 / 12.3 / 12.3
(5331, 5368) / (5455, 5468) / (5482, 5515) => 0.000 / 12.4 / 12.3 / 12.4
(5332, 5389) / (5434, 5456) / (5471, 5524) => 0.007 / 12.3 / 12.3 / 12.3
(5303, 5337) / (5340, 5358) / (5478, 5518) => 0.002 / 12.4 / 12.3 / 12.4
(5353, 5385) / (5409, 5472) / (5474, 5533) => 0.003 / 12.4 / 12.2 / 12.3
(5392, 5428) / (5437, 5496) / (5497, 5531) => -0.020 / 12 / 12.2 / 12.1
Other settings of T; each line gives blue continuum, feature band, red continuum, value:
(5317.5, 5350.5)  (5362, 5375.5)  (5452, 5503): 0.01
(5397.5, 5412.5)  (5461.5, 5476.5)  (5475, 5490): -0.01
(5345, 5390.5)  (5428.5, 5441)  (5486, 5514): 0.03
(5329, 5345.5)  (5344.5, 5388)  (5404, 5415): -0.03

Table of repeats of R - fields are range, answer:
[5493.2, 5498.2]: 12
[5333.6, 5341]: 12.4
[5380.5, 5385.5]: 12.1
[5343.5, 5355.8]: 12.4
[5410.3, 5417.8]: 12.2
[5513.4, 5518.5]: 12.5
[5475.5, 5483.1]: 11.7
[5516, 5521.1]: 12.8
